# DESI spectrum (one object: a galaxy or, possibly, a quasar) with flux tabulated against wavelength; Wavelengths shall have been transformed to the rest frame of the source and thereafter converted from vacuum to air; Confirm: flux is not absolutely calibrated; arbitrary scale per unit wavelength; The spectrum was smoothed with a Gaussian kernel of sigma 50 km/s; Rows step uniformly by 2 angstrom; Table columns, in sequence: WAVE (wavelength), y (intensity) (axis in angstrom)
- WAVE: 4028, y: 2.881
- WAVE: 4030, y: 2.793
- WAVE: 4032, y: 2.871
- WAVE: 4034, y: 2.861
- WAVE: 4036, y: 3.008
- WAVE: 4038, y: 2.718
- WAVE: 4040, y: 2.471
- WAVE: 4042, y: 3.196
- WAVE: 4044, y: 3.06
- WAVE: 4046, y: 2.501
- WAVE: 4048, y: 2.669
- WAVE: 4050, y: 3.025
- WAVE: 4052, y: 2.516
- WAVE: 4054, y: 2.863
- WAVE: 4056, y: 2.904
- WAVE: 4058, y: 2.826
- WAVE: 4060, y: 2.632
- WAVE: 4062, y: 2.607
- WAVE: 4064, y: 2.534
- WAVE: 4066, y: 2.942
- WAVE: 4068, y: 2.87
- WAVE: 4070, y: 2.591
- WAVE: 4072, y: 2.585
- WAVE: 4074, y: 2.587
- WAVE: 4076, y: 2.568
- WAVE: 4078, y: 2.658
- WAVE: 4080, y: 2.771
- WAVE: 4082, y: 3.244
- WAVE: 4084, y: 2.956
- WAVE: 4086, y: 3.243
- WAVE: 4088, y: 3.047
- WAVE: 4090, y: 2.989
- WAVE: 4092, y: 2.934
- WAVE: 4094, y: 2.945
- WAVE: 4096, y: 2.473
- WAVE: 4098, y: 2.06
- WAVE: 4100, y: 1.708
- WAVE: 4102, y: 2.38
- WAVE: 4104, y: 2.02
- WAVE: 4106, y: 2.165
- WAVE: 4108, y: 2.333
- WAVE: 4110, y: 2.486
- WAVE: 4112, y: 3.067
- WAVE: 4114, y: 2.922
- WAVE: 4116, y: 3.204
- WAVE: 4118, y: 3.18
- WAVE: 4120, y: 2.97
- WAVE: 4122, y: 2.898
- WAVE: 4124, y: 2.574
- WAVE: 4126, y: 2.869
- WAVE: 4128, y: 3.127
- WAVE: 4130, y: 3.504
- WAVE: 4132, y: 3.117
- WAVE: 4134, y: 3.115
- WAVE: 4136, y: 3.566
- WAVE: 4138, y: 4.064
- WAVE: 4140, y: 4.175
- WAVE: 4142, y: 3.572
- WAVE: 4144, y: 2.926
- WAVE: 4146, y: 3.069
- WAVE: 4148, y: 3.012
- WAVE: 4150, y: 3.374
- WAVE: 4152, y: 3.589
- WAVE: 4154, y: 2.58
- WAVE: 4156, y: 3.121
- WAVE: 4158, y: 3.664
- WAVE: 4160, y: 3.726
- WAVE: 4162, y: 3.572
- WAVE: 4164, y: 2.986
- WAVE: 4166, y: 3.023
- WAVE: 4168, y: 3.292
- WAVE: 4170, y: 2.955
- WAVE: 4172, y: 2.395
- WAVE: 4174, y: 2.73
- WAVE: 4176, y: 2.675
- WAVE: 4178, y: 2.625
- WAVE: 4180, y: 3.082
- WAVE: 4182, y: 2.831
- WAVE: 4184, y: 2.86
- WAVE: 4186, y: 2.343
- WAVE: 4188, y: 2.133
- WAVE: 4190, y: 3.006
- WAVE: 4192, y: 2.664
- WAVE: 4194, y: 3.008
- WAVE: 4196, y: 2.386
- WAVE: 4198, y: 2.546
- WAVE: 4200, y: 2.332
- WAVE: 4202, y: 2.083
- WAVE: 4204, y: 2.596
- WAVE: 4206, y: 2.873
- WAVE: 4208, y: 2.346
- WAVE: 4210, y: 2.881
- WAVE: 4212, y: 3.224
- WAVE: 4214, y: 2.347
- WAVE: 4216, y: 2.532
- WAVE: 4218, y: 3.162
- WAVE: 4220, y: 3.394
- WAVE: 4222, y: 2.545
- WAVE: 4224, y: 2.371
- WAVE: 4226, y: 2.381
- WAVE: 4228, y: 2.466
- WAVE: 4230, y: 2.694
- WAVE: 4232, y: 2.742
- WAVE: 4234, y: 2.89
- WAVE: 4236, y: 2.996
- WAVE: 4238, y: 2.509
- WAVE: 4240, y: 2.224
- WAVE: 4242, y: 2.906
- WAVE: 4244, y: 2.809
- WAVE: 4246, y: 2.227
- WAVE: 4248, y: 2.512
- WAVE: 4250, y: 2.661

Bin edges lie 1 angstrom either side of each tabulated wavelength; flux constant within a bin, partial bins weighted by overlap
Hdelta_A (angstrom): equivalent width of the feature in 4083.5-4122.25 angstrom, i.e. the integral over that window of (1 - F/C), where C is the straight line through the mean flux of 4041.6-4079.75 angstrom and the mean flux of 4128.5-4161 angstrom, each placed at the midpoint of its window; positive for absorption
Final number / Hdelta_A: 4.6 angstrom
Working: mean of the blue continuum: 2.74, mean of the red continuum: 3.38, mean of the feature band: 2.69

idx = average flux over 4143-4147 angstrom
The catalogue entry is 3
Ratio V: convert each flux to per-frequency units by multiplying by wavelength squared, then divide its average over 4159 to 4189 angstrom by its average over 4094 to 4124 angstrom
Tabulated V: 1.15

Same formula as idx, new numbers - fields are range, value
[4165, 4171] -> 3.09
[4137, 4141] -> 4.12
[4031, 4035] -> 2.87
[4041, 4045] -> 3.13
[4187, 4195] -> 2.7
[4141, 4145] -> 3.25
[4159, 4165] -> 3.43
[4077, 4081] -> 2.71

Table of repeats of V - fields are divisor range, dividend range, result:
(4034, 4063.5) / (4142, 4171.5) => 1.21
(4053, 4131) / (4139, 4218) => 1.10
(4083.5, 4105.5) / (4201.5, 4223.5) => 1.11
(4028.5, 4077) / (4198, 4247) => 1.04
